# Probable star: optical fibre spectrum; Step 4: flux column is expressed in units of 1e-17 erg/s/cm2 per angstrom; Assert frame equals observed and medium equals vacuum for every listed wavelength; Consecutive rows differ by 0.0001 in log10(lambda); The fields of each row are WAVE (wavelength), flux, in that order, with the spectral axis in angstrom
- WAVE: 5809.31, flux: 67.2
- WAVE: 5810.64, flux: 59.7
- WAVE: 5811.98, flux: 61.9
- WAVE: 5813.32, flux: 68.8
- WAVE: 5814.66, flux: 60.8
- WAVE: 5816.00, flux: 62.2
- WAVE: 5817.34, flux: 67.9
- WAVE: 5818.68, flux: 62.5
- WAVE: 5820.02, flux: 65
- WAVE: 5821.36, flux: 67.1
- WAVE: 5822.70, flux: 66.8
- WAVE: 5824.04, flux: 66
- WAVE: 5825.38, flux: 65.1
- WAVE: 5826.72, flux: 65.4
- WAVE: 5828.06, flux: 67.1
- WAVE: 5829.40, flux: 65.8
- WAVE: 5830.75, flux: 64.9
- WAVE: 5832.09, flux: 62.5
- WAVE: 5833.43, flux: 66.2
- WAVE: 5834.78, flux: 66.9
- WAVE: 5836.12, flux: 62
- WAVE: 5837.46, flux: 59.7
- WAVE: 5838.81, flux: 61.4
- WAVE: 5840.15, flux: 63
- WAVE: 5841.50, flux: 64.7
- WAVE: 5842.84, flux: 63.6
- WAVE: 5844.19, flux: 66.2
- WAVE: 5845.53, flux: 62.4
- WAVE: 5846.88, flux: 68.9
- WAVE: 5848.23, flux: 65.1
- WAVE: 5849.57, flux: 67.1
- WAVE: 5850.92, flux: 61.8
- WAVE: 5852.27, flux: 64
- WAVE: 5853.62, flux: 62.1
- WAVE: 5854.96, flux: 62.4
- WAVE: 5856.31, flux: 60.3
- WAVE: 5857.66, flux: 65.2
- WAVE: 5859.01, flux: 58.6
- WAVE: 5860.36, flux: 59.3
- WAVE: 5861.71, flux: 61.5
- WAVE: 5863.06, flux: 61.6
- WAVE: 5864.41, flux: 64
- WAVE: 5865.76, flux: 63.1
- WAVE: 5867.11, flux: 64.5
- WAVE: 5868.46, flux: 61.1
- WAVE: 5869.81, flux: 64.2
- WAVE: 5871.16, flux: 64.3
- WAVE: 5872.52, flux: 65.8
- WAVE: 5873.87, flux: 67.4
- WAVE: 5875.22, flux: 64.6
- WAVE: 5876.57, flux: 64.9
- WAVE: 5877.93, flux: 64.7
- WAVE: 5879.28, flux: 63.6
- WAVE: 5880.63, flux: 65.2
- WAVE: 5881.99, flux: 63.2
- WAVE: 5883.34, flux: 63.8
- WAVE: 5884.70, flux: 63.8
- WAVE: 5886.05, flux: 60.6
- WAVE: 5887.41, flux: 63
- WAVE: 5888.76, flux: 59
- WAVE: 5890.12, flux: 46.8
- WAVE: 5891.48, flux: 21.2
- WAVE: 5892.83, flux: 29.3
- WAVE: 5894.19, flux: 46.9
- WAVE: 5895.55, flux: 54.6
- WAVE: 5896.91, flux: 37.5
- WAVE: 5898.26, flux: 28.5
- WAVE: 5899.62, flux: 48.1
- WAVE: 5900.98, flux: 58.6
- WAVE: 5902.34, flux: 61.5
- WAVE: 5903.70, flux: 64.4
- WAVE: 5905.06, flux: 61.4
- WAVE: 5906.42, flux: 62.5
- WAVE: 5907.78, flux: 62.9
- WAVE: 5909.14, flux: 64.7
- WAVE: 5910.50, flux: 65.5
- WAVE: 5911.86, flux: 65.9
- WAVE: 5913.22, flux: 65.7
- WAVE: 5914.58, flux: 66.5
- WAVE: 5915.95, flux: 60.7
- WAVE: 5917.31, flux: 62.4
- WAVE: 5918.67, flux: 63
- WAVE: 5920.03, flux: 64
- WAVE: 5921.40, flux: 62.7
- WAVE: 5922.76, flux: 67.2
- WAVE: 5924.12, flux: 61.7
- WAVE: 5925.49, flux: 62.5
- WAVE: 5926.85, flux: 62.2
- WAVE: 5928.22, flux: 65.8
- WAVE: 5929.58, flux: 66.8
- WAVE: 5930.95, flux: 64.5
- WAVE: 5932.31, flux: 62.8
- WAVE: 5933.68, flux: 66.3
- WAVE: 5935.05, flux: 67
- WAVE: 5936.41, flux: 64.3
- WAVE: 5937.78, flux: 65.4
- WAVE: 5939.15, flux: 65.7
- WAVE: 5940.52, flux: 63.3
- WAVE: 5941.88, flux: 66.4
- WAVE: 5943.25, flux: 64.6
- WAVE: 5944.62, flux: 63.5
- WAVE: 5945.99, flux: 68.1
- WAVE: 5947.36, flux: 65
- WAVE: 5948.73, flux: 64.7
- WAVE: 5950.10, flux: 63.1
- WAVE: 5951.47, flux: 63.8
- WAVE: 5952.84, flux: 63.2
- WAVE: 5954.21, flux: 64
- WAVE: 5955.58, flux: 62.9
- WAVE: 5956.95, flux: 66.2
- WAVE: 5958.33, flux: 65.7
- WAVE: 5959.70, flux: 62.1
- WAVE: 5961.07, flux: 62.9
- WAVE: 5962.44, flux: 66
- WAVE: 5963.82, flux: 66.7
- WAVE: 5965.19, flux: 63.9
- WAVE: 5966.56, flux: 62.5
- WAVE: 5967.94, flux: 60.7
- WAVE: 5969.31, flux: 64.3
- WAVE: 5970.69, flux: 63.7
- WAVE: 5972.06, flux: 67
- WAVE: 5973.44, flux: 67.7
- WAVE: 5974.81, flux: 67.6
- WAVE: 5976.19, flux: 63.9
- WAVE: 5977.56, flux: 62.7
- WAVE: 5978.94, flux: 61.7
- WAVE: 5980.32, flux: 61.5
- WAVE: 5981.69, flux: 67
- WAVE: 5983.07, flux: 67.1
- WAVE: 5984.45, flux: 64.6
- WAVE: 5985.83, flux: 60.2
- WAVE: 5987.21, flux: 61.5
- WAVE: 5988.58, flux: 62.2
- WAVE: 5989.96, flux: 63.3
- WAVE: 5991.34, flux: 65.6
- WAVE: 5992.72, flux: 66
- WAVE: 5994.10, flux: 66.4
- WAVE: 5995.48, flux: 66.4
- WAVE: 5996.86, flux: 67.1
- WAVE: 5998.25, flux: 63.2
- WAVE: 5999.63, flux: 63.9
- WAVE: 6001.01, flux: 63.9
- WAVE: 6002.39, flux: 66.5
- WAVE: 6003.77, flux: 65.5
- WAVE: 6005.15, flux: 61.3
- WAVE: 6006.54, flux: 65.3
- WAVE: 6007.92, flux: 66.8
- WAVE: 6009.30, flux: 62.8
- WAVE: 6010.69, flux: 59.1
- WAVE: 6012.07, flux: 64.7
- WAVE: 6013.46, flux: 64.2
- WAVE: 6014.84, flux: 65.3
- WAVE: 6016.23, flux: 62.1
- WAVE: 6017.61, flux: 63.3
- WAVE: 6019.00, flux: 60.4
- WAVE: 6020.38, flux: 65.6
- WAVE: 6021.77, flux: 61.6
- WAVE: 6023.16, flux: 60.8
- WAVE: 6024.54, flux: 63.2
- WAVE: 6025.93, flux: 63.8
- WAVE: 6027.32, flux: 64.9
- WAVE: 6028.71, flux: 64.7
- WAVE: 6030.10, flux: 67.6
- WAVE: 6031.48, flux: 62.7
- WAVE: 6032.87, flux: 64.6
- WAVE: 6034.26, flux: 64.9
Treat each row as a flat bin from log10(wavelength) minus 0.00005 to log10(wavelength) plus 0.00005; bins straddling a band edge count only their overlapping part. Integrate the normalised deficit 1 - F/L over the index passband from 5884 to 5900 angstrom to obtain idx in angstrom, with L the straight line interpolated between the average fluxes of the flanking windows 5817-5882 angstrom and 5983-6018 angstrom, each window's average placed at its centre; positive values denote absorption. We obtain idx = 4.4 angstrom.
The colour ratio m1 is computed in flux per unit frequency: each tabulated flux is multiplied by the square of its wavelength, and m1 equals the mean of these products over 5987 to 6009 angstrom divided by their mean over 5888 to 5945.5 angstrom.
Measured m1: 1.12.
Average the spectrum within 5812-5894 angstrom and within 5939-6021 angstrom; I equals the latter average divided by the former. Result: 1.0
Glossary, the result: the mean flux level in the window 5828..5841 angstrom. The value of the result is 63.8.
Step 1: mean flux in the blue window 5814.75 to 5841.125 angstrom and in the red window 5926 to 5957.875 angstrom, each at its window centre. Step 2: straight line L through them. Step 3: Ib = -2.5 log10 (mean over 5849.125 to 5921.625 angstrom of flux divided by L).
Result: 0.09 mag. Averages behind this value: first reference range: 64.5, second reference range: 64.8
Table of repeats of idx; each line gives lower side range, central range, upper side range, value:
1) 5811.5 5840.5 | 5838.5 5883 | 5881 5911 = -3.3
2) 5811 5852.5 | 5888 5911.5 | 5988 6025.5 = 4.6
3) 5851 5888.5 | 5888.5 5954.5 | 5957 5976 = 4.2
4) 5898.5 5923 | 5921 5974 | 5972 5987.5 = -1.1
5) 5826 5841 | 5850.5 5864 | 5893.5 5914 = 0.0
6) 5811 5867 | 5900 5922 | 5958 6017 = 0.3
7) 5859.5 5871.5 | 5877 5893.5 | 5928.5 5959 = 2.0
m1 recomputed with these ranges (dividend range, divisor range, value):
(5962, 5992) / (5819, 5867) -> 1.05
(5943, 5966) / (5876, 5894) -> 1.18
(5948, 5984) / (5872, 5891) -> 1.07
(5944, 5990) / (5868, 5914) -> 1.14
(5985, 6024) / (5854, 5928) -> 1.11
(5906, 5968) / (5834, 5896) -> 1.08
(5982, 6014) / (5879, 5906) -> 1.26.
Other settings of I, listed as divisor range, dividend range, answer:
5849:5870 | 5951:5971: 1.02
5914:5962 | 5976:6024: 0.99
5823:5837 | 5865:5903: 0.87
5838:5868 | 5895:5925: 0.94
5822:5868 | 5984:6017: 1.00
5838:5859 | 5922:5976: 1.02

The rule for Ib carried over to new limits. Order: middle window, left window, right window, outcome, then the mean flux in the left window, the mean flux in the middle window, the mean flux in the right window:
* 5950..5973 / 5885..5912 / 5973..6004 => -0.05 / 53.1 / 64.1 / 64.6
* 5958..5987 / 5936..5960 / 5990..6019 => 0.00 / 64.6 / 64.2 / 64.3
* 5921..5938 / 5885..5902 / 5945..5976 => -0.15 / 46.9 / 64.6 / 64.6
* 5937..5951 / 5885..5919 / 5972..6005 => -0.09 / 55.3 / 64.9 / 64.6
